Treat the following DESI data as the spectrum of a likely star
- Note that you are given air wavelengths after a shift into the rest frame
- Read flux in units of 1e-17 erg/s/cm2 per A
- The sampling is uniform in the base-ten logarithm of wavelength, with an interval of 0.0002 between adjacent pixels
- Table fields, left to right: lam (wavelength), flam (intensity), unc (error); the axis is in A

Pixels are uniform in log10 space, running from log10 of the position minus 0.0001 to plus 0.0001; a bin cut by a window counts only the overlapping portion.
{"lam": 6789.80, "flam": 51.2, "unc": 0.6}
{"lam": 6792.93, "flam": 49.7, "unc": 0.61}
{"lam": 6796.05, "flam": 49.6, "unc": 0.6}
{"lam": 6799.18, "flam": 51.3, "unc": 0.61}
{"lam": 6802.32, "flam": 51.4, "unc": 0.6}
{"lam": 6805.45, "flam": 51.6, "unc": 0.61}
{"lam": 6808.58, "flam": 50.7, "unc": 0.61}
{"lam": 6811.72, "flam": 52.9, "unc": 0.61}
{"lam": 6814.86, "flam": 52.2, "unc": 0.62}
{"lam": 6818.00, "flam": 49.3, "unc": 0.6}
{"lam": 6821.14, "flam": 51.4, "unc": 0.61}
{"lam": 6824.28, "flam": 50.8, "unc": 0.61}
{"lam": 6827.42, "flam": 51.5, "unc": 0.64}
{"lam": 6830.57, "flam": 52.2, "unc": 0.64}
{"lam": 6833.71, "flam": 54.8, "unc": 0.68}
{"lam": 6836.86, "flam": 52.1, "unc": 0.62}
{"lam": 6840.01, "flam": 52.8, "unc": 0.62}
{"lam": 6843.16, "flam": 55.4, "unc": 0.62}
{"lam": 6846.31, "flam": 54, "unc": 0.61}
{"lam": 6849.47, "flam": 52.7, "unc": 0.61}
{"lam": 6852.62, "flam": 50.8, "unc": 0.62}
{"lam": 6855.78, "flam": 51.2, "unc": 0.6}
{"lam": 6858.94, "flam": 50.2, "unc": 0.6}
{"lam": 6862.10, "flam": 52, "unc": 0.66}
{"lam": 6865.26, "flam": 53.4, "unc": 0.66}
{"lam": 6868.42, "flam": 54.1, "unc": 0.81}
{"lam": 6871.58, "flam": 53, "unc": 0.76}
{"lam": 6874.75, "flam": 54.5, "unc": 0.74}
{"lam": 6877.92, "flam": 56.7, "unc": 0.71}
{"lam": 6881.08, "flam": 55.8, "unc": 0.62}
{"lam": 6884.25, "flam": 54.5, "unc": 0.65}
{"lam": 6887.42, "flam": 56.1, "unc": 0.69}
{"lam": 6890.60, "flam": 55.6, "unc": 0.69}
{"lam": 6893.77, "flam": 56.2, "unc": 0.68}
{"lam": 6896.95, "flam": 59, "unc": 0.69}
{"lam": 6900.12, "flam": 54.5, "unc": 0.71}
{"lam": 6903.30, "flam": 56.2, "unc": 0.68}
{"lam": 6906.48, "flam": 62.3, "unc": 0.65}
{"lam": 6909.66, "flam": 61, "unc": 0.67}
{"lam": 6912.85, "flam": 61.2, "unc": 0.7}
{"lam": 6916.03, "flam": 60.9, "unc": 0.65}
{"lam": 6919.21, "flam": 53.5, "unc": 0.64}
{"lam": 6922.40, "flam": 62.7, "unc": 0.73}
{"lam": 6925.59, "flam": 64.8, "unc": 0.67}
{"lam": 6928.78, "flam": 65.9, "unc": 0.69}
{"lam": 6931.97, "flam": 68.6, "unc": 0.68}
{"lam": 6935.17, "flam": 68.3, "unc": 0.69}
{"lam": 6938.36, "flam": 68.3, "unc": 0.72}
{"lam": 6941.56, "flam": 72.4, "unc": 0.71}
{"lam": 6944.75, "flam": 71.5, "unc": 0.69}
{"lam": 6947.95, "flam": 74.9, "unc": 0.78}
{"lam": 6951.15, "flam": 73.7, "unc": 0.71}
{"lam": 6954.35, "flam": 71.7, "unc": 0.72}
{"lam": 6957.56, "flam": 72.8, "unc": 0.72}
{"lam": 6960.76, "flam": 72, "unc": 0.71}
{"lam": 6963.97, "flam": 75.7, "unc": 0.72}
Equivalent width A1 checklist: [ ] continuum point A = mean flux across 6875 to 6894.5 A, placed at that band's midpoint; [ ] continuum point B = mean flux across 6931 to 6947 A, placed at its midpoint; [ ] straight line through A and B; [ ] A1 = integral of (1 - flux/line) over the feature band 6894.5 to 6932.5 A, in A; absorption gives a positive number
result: 1.7 A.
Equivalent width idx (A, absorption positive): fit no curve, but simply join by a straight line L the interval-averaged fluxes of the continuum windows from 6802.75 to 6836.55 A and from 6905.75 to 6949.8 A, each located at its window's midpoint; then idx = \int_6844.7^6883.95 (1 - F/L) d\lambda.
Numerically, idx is 2.88 A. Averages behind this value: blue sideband 51.8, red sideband 65.6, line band 53.2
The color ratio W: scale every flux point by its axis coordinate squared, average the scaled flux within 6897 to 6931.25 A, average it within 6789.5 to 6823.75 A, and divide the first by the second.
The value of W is 1.22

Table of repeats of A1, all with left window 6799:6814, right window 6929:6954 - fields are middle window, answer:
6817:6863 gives 3.4 A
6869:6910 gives 4.6 A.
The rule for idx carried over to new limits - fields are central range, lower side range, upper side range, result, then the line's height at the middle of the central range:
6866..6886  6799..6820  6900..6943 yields 1.24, 58.3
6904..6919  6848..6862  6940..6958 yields 0.91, 64.2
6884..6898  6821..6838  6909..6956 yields 1.04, 60.9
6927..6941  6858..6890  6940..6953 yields 0.36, 69.9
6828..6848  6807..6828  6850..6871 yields -0.70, 51.6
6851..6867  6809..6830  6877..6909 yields 0.81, 54.3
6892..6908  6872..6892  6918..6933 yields 0.27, 58.6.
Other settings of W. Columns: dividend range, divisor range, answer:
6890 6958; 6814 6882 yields 1.25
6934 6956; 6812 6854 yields 1.41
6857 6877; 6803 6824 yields 1.05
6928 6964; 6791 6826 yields 1.45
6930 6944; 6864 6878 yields 1.31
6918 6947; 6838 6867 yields 1.30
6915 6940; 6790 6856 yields 1.28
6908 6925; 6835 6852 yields 1.15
